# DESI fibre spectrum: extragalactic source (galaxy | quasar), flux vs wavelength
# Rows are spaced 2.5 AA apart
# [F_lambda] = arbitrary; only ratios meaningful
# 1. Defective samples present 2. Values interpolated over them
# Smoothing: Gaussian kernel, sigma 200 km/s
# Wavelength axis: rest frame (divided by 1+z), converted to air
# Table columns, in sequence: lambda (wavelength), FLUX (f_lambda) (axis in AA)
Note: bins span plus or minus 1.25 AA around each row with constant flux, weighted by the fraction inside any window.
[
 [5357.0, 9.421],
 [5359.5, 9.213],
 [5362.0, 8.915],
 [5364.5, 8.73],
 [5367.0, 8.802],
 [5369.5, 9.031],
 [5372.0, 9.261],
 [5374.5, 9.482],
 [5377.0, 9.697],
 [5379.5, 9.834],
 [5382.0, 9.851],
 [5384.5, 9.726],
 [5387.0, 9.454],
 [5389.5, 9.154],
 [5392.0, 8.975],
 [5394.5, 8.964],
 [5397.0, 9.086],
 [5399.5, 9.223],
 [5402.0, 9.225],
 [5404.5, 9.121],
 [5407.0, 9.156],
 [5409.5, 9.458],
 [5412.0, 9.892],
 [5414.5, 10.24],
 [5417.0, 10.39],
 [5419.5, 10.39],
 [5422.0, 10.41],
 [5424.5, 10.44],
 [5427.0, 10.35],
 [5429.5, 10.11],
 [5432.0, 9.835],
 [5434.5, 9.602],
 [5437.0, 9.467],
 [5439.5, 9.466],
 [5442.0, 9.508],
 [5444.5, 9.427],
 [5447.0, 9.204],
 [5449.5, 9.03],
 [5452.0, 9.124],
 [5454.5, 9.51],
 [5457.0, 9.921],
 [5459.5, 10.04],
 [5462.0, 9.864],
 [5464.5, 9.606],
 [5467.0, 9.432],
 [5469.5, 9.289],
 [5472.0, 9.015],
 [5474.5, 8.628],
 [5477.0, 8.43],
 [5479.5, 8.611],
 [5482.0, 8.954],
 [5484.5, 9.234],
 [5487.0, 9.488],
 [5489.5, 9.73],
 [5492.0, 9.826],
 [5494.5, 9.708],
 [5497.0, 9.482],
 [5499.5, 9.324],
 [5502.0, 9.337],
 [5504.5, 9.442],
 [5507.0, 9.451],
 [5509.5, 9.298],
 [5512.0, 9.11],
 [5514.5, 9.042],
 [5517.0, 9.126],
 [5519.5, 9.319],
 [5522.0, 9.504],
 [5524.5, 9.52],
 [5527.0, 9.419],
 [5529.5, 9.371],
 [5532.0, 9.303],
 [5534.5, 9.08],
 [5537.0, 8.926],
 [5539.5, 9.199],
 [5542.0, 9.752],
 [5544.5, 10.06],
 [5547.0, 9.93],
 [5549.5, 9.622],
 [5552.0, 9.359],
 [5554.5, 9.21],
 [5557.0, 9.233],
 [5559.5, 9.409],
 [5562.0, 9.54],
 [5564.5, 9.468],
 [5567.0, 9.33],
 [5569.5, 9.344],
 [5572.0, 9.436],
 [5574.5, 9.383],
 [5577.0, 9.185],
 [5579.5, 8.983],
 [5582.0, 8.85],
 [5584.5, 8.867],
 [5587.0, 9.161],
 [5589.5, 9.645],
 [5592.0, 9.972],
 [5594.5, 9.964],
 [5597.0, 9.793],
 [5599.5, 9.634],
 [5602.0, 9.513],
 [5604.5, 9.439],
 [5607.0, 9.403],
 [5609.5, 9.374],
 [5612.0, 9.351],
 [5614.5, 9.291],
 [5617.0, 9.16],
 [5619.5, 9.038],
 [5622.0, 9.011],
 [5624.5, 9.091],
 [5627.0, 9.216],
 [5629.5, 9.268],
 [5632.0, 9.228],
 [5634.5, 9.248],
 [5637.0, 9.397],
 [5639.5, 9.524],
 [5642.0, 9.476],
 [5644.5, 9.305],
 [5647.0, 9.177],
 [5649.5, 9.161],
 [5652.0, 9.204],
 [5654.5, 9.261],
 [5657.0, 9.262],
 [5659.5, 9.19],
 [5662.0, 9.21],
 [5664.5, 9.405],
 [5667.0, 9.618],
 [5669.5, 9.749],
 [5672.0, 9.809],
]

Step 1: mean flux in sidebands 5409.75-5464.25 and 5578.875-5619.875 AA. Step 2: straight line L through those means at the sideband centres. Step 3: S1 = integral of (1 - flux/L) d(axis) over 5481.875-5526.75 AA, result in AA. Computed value 1.13 AA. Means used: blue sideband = 9.81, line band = 9.39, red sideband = 9.39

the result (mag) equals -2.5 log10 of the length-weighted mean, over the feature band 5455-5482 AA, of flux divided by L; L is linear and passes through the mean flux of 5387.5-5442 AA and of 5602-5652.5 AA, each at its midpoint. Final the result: 0.03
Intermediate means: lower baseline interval 9.66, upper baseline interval 9.28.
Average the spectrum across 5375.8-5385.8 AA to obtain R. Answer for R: 9.78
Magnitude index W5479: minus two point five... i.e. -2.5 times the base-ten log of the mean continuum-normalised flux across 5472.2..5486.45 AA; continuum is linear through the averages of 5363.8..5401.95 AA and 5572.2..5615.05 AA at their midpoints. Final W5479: 0.062 mag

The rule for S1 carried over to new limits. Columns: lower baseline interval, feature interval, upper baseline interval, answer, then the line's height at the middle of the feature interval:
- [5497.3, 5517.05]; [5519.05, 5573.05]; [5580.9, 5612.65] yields -0.4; 9.36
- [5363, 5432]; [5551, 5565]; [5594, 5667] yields 0.1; 9.41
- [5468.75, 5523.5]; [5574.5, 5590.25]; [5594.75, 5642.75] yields 0.3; 9.32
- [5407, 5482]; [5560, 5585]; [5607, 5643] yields 0.3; 9.36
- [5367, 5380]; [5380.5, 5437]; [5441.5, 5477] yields -1.9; 9.37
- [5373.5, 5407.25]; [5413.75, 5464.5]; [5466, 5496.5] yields -2.9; 9.27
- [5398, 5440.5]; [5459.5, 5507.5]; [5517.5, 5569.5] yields 1.4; 9.61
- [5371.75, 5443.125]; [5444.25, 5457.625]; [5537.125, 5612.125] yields 0.4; 9.6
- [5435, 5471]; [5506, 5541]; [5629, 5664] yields 0.6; 9.41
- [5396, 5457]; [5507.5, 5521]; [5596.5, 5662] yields 0.4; 9.5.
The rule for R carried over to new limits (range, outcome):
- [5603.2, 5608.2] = 9.42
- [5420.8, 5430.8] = 10.3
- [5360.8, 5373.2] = 8.95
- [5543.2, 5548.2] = 9.99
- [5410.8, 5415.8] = 10.1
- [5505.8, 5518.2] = 9.2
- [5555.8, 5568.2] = 9.4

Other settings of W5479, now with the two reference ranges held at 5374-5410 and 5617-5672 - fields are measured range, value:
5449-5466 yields -0.031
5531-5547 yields -0.013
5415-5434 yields -0.100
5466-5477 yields 0.039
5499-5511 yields -0.004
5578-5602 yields -0.014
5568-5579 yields 0.000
